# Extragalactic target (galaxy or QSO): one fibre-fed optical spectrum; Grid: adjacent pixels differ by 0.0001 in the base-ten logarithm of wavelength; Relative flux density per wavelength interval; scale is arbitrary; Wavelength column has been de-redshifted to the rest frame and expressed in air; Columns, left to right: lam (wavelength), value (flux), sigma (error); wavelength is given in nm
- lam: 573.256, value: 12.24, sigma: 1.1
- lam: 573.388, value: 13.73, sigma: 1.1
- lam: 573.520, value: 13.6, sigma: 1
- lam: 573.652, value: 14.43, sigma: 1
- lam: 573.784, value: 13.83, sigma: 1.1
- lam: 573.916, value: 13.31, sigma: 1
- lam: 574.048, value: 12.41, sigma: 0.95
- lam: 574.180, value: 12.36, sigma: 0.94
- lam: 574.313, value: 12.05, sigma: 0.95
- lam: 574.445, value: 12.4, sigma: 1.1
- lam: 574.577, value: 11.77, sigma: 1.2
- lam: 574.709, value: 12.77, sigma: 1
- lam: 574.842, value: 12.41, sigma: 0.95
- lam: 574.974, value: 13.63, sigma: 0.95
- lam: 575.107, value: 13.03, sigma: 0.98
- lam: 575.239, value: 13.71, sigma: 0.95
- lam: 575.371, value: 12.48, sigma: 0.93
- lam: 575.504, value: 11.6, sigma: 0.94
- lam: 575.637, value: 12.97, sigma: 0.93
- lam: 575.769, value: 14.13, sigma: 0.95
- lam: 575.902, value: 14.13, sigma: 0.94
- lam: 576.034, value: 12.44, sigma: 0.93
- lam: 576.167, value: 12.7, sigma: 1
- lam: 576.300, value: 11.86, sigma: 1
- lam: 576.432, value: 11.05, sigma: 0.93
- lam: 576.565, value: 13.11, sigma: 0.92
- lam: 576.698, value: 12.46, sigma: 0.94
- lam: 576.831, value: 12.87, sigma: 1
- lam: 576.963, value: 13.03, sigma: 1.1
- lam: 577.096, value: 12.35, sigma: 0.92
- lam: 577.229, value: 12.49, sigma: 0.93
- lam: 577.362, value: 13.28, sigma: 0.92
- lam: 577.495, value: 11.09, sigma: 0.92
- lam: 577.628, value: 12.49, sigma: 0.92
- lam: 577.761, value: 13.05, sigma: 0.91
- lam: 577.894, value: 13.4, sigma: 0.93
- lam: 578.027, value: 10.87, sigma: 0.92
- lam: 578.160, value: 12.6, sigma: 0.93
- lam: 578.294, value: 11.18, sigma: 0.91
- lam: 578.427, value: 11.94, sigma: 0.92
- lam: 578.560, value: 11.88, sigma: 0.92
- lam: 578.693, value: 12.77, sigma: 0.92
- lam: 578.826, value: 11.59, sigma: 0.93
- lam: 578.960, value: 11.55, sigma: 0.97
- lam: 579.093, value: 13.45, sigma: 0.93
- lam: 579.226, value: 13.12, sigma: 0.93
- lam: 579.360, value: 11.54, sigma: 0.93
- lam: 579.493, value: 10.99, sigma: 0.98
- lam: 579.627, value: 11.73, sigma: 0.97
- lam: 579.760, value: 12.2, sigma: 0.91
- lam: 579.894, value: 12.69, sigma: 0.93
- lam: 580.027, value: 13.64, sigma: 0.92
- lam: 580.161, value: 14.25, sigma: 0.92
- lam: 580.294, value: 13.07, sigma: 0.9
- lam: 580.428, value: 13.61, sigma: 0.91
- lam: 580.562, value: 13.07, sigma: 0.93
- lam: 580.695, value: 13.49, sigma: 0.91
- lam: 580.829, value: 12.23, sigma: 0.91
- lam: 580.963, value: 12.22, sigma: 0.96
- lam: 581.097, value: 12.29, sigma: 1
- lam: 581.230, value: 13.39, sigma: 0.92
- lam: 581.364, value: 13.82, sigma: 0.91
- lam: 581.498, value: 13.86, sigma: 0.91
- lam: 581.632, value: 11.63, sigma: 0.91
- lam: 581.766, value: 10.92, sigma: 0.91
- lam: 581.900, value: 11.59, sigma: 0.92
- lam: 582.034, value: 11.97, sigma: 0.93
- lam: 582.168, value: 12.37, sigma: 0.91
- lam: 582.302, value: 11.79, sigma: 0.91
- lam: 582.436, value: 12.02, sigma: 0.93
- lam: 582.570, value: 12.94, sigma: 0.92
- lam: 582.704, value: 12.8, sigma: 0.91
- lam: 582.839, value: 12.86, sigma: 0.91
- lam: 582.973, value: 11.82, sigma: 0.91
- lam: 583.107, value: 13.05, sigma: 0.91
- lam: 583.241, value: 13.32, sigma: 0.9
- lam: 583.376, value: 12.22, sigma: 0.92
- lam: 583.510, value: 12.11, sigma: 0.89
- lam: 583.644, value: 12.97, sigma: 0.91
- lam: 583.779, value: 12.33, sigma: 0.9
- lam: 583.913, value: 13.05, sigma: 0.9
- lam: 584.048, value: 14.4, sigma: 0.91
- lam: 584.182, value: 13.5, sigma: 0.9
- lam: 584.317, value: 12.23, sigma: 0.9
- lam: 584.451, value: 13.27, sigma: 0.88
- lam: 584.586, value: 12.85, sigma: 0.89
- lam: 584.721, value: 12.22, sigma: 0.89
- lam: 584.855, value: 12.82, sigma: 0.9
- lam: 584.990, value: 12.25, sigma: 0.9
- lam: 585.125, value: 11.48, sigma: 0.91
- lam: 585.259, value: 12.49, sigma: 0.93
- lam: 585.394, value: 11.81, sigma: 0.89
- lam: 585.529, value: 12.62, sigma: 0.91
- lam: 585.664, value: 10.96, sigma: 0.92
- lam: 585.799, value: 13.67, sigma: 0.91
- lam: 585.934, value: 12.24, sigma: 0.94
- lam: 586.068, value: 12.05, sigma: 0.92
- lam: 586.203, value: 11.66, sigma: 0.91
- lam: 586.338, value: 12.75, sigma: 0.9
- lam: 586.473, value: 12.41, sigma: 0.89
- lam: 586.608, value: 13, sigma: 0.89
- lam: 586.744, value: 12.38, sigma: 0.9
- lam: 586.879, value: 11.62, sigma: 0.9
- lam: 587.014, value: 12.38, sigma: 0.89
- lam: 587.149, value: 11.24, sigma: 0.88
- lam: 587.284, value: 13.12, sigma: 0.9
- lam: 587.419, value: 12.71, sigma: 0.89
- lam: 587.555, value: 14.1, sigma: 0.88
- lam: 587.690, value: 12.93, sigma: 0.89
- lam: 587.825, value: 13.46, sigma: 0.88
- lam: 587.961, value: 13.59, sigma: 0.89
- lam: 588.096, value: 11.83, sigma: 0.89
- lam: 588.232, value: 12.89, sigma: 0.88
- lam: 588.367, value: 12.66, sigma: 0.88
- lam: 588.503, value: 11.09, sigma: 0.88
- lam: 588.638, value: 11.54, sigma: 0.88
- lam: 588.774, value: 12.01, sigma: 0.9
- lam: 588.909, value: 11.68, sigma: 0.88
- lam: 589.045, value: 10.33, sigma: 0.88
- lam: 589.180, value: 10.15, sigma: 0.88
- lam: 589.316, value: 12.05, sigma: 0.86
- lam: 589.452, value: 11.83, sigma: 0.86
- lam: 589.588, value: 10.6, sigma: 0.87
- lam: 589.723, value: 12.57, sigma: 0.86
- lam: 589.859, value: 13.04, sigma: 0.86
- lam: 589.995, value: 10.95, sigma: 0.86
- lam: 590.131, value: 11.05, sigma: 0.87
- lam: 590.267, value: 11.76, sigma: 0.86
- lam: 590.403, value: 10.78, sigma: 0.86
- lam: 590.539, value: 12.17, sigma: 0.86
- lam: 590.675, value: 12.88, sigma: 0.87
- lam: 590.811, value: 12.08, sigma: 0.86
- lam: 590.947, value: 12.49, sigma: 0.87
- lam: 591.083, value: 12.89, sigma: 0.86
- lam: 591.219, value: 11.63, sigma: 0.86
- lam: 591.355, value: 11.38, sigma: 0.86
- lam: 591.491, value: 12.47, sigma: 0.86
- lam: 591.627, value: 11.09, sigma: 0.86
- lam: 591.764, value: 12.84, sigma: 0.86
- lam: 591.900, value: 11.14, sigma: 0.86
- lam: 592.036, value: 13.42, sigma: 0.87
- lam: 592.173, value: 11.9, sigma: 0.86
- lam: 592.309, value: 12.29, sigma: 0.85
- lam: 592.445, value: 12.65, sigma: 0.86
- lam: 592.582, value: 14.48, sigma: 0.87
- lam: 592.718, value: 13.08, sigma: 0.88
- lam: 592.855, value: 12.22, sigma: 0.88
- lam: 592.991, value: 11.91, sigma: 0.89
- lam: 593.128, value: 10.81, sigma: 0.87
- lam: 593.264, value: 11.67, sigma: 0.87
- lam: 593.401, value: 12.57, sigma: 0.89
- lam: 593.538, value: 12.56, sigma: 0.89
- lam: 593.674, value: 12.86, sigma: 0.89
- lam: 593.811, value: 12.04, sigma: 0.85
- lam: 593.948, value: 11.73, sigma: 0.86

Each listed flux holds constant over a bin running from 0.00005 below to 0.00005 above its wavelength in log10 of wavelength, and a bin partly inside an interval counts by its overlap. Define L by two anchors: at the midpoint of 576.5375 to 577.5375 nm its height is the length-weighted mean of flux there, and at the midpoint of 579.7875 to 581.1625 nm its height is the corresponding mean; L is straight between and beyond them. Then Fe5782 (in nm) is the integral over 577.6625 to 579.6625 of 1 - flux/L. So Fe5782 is 0.11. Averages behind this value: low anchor 12.6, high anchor 13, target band 12.1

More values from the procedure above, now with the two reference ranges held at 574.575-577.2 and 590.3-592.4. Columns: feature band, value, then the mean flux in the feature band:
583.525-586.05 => -0.045 nm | 12.6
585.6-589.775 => 0.027 nm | 12.2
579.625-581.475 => -0.073 nm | 13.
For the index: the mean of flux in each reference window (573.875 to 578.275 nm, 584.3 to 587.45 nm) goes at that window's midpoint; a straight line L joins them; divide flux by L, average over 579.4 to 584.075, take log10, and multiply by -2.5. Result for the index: -0.02 mag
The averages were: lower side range 12.6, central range 12.6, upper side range 12.3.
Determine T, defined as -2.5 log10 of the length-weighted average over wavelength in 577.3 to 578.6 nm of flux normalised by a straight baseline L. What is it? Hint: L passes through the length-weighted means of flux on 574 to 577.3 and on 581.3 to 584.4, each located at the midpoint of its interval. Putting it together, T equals 0.04 mag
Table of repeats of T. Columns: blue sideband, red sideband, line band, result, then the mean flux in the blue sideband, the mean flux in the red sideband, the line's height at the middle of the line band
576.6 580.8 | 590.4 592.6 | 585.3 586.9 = 0.01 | 12.5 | 12.3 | 12.4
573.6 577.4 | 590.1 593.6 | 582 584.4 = -0.01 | 12.8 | 12.2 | 12.5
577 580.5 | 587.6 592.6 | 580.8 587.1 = -0.02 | 12.4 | 12.1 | 12.3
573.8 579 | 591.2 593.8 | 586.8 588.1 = -0.03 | 12.5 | 12.3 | 12.3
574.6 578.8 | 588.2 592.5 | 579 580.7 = -0.03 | 12.6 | 11.9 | 12.4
